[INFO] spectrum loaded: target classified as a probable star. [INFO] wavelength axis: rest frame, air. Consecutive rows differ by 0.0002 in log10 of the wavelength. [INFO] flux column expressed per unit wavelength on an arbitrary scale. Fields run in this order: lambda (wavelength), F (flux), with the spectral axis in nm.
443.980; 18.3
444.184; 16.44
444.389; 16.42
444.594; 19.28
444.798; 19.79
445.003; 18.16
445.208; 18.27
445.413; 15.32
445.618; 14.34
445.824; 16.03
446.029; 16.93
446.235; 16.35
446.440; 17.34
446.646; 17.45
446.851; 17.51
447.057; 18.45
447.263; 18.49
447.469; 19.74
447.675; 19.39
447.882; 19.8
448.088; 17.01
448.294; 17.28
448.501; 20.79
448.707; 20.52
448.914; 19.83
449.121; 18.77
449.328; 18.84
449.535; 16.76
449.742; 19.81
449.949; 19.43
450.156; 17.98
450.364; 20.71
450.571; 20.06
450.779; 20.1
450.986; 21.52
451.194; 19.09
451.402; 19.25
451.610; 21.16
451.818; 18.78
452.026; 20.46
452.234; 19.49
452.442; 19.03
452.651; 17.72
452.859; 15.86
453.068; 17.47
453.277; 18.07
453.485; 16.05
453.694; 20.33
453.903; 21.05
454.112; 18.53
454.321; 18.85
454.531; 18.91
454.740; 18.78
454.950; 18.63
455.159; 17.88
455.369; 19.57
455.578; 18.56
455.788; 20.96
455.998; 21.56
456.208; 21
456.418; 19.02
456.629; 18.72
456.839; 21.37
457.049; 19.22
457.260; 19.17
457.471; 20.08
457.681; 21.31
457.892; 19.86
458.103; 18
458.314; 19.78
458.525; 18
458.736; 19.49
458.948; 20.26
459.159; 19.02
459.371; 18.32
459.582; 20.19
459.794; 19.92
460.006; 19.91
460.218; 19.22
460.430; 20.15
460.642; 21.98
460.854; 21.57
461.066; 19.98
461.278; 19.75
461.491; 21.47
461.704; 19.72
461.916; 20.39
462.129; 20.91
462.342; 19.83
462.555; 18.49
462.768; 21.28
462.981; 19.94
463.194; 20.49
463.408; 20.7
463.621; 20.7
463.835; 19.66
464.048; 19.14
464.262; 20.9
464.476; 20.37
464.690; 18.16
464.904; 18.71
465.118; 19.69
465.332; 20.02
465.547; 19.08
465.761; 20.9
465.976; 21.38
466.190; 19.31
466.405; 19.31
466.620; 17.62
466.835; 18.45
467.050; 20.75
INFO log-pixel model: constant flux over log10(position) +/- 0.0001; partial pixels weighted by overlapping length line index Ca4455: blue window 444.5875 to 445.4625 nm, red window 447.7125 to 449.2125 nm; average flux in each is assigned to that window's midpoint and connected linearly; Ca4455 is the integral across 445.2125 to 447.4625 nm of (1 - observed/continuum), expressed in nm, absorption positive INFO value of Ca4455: 0.19 nm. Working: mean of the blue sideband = 18.2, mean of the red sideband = 19.2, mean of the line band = 17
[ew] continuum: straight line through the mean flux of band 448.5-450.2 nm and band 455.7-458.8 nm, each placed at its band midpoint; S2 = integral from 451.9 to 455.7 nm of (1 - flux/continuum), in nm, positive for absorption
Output 0.17 nm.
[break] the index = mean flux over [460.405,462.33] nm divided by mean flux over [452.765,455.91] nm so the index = 1.11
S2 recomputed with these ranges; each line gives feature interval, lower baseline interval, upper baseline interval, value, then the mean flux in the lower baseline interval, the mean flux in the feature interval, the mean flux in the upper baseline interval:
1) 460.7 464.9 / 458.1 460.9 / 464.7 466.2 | -0.08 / 19.7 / 20.2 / 19.8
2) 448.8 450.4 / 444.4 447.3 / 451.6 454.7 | -0.08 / 17.4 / 18.9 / 18.7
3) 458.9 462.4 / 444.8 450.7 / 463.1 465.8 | -0.12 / 18.3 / 20.2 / 19.9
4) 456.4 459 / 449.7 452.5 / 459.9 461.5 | 0.09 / 19.8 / 19.6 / 20.4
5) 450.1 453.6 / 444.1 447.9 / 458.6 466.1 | -0.10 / 17.6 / 19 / 20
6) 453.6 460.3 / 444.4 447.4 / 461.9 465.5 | -0.20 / 17.4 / 19.5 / 19.9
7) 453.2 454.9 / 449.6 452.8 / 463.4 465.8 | 0.07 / 19.6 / 18.8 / 19.8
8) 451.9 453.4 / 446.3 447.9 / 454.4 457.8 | 0.07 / 18.4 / 18.3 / 19.7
